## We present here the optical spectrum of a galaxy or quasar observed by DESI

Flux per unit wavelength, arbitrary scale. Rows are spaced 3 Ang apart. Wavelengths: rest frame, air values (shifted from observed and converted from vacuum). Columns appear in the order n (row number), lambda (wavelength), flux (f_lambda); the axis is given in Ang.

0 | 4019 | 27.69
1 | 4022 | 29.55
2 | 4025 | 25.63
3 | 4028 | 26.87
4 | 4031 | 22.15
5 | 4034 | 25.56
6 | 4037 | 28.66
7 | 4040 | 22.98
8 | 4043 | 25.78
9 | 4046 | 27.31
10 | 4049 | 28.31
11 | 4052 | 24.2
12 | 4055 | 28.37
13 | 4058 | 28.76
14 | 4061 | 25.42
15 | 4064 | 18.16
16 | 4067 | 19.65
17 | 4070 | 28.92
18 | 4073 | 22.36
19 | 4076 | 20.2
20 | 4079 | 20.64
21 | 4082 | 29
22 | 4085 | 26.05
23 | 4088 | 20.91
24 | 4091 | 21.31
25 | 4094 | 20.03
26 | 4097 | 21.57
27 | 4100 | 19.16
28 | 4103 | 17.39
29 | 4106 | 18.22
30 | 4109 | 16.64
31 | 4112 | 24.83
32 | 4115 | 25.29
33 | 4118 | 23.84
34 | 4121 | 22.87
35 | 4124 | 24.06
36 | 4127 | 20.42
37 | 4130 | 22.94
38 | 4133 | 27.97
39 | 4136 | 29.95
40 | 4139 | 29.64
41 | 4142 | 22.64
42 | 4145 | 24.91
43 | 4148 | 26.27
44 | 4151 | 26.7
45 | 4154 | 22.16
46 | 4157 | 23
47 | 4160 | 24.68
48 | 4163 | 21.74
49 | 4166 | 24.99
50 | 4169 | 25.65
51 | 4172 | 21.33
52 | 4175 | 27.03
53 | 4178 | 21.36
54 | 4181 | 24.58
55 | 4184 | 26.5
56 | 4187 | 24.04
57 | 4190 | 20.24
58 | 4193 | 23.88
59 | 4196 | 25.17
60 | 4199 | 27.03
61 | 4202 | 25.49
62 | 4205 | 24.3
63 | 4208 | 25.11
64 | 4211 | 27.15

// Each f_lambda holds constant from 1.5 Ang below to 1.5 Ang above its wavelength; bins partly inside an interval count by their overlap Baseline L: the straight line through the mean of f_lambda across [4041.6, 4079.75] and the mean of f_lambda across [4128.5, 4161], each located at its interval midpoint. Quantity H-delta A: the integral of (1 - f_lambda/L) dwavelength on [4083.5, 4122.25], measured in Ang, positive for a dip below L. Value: 5.7 Ang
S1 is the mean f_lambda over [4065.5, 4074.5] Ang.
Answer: 23.6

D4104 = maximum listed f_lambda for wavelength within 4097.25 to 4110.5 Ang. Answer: 19.16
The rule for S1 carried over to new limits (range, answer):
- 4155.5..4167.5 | 23.6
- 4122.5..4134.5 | 23.8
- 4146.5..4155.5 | 25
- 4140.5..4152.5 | 25.1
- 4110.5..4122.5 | 24.2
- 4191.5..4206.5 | 25.2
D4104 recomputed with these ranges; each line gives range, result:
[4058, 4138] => 29.95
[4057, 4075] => 28.92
